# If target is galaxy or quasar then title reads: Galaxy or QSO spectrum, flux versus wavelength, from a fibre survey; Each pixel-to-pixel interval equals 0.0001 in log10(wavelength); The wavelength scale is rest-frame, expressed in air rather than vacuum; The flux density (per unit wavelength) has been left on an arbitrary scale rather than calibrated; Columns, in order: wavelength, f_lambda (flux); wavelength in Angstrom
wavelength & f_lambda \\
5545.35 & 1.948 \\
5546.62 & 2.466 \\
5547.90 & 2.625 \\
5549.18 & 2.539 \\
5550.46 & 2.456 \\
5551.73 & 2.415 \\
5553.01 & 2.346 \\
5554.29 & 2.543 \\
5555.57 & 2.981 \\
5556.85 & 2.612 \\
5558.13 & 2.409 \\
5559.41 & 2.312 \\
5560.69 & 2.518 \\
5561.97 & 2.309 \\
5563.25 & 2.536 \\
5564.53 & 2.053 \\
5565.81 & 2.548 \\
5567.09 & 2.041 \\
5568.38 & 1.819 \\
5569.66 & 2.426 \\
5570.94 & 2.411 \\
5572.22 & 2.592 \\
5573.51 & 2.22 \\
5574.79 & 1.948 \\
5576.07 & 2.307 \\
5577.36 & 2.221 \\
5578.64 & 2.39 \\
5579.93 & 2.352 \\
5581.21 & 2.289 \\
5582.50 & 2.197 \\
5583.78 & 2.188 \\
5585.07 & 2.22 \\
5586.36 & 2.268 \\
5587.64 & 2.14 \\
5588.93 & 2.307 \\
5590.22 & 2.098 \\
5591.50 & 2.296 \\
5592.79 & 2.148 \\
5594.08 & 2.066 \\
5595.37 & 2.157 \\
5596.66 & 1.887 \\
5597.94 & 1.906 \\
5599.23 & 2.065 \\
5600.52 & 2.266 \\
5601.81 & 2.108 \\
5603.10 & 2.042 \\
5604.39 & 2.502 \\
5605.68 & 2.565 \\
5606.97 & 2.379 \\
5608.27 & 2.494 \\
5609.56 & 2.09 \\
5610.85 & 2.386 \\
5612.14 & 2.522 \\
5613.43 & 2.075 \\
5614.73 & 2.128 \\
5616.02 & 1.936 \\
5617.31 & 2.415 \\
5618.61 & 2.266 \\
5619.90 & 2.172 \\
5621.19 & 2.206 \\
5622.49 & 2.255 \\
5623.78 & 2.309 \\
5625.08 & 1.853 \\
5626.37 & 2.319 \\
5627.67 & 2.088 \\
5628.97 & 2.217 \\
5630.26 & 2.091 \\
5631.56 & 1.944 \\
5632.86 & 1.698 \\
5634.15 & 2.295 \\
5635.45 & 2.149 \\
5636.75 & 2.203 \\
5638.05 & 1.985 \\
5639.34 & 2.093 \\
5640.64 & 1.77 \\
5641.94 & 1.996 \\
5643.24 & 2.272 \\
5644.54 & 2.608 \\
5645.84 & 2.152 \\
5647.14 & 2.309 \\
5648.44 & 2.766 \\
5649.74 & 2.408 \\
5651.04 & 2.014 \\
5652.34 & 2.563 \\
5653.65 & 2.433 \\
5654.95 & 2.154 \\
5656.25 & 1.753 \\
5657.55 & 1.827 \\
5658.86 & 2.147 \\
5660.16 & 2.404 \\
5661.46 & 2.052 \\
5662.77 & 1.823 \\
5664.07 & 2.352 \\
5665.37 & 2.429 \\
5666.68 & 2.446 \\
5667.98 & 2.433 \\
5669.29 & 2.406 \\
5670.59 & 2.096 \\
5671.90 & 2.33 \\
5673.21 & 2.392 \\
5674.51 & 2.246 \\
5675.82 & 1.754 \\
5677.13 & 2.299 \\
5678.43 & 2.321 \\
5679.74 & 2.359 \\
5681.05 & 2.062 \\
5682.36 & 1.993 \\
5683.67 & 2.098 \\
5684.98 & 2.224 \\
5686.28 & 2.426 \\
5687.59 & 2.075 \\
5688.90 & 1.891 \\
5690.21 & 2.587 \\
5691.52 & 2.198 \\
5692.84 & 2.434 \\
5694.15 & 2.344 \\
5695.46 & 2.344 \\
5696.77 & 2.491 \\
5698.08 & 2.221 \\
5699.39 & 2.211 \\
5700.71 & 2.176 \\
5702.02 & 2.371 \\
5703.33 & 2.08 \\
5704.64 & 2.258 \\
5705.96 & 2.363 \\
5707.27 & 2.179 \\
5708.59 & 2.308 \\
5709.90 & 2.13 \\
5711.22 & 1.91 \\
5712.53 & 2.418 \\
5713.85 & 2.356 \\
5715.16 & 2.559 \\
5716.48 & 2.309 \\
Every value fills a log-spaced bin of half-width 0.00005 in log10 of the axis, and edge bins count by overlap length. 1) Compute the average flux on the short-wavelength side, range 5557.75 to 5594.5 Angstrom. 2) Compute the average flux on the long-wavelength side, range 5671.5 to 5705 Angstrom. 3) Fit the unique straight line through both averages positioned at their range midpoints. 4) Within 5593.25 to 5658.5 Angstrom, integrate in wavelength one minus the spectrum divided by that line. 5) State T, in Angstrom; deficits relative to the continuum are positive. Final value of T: 2.0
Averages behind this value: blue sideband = 2.26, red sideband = 2.24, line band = 2.18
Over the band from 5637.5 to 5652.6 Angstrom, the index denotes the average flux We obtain 2.24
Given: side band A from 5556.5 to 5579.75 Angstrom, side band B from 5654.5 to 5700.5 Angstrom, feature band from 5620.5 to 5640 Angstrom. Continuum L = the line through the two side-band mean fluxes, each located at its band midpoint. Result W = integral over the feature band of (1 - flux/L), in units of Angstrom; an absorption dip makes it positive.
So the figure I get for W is 1.3 Angstrom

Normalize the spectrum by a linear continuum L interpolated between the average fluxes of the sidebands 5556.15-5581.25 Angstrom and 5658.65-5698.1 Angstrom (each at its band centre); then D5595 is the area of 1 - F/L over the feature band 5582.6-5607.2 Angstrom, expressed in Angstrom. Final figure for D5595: 1.2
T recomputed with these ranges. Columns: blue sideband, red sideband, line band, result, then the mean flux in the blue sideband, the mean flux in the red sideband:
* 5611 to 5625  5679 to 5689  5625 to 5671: 0.1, 2.22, 2.16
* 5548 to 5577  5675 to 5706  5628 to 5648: 1.5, 2.38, 2.23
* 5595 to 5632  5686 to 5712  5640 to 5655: -0.5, 2.2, 2.25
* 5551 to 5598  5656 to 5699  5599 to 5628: 0.3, 2.29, 2.22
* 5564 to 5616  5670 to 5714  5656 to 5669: 0.3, 2.22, 2.23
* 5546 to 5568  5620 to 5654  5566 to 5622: 2.5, 2.45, 2.19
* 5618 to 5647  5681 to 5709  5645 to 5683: -0.7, 2.14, 2.25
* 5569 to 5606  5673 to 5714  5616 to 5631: 0.3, 2.22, 2.23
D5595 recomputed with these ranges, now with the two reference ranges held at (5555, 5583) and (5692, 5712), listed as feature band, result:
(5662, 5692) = 0.6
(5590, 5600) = 1.0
